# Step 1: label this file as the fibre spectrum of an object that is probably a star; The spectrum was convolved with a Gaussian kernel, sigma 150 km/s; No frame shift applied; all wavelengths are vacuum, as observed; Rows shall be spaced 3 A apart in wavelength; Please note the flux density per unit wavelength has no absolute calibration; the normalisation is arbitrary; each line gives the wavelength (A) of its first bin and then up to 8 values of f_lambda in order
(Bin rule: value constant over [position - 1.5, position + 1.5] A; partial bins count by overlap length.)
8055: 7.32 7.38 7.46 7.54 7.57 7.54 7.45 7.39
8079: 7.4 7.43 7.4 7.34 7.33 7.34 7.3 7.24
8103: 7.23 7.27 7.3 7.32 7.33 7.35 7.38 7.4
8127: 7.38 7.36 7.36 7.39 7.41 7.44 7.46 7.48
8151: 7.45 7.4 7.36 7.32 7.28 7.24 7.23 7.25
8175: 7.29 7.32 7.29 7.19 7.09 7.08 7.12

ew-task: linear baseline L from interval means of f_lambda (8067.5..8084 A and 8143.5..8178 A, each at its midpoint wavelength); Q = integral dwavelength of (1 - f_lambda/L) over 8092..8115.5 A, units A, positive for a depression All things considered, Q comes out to 0.39 A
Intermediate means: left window 7.45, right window 7.34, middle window 7.29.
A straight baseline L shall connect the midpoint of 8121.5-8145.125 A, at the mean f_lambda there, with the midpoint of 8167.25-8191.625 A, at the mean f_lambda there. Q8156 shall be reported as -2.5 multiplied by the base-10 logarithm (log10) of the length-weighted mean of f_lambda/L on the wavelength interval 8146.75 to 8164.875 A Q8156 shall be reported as -0.01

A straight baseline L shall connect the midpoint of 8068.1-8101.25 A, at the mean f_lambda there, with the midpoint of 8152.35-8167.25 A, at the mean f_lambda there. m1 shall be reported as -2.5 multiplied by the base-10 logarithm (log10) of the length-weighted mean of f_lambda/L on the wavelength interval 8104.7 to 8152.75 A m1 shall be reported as 0.00 mag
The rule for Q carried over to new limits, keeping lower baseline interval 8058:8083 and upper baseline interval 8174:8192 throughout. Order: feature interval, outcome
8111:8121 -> 0.03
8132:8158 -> -0.45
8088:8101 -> 0.18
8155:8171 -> -0.08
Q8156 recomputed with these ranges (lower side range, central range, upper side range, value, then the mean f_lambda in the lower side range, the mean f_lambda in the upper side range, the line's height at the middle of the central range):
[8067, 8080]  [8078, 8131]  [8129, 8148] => 0.01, 7.46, 7.41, 7.44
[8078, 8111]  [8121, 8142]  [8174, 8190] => -0.02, 7.32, 7.22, 7.28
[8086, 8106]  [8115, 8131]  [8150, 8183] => -0.01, 7.3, 7.31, 7.3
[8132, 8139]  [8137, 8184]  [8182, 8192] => -0.01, 7.38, 7.13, 7.26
